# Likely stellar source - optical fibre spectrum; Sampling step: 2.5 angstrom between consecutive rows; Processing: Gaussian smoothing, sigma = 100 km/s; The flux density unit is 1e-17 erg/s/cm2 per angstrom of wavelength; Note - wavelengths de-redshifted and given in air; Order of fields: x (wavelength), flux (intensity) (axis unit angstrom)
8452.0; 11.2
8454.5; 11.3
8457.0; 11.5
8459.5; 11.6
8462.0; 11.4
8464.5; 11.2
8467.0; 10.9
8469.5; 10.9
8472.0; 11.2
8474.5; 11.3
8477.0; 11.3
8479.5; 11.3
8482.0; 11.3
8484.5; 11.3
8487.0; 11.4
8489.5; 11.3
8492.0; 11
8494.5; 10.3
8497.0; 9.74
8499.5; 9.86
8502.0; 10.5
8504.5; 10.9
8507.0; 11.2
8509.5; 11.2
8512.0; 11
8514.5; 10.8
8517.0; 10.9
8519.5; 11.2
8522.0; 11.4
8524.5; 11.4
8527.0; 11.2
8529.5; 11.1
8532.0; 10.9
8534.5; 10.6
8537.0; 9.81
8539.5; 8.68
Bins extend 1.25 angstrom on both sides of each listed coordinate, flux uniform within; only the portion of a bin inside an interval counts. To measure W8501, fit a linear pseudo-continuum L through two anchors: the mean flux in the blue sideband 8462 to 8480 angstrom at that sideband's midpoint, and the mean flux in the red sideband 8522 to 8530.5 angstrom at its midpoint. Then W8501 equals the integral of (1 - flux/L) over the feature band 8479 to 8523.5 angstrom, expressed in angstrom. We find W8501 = 1.2 angstrom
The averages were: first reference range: 11.2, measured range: 10.9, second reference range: 11.3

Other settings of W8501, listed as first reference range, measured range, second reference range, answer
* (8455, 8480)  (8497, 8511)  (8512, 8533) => 0.6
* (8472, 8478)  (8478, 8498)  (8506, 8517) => 0.4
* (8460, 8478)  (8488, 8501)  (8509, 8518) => 0.7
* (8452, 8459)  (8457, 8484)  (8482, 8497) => -0.1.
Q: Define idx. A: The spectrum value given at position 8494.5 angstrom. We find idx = 10.3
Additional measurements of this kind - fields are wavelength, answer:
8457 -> 11.5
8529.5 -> 11.1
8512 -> 11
